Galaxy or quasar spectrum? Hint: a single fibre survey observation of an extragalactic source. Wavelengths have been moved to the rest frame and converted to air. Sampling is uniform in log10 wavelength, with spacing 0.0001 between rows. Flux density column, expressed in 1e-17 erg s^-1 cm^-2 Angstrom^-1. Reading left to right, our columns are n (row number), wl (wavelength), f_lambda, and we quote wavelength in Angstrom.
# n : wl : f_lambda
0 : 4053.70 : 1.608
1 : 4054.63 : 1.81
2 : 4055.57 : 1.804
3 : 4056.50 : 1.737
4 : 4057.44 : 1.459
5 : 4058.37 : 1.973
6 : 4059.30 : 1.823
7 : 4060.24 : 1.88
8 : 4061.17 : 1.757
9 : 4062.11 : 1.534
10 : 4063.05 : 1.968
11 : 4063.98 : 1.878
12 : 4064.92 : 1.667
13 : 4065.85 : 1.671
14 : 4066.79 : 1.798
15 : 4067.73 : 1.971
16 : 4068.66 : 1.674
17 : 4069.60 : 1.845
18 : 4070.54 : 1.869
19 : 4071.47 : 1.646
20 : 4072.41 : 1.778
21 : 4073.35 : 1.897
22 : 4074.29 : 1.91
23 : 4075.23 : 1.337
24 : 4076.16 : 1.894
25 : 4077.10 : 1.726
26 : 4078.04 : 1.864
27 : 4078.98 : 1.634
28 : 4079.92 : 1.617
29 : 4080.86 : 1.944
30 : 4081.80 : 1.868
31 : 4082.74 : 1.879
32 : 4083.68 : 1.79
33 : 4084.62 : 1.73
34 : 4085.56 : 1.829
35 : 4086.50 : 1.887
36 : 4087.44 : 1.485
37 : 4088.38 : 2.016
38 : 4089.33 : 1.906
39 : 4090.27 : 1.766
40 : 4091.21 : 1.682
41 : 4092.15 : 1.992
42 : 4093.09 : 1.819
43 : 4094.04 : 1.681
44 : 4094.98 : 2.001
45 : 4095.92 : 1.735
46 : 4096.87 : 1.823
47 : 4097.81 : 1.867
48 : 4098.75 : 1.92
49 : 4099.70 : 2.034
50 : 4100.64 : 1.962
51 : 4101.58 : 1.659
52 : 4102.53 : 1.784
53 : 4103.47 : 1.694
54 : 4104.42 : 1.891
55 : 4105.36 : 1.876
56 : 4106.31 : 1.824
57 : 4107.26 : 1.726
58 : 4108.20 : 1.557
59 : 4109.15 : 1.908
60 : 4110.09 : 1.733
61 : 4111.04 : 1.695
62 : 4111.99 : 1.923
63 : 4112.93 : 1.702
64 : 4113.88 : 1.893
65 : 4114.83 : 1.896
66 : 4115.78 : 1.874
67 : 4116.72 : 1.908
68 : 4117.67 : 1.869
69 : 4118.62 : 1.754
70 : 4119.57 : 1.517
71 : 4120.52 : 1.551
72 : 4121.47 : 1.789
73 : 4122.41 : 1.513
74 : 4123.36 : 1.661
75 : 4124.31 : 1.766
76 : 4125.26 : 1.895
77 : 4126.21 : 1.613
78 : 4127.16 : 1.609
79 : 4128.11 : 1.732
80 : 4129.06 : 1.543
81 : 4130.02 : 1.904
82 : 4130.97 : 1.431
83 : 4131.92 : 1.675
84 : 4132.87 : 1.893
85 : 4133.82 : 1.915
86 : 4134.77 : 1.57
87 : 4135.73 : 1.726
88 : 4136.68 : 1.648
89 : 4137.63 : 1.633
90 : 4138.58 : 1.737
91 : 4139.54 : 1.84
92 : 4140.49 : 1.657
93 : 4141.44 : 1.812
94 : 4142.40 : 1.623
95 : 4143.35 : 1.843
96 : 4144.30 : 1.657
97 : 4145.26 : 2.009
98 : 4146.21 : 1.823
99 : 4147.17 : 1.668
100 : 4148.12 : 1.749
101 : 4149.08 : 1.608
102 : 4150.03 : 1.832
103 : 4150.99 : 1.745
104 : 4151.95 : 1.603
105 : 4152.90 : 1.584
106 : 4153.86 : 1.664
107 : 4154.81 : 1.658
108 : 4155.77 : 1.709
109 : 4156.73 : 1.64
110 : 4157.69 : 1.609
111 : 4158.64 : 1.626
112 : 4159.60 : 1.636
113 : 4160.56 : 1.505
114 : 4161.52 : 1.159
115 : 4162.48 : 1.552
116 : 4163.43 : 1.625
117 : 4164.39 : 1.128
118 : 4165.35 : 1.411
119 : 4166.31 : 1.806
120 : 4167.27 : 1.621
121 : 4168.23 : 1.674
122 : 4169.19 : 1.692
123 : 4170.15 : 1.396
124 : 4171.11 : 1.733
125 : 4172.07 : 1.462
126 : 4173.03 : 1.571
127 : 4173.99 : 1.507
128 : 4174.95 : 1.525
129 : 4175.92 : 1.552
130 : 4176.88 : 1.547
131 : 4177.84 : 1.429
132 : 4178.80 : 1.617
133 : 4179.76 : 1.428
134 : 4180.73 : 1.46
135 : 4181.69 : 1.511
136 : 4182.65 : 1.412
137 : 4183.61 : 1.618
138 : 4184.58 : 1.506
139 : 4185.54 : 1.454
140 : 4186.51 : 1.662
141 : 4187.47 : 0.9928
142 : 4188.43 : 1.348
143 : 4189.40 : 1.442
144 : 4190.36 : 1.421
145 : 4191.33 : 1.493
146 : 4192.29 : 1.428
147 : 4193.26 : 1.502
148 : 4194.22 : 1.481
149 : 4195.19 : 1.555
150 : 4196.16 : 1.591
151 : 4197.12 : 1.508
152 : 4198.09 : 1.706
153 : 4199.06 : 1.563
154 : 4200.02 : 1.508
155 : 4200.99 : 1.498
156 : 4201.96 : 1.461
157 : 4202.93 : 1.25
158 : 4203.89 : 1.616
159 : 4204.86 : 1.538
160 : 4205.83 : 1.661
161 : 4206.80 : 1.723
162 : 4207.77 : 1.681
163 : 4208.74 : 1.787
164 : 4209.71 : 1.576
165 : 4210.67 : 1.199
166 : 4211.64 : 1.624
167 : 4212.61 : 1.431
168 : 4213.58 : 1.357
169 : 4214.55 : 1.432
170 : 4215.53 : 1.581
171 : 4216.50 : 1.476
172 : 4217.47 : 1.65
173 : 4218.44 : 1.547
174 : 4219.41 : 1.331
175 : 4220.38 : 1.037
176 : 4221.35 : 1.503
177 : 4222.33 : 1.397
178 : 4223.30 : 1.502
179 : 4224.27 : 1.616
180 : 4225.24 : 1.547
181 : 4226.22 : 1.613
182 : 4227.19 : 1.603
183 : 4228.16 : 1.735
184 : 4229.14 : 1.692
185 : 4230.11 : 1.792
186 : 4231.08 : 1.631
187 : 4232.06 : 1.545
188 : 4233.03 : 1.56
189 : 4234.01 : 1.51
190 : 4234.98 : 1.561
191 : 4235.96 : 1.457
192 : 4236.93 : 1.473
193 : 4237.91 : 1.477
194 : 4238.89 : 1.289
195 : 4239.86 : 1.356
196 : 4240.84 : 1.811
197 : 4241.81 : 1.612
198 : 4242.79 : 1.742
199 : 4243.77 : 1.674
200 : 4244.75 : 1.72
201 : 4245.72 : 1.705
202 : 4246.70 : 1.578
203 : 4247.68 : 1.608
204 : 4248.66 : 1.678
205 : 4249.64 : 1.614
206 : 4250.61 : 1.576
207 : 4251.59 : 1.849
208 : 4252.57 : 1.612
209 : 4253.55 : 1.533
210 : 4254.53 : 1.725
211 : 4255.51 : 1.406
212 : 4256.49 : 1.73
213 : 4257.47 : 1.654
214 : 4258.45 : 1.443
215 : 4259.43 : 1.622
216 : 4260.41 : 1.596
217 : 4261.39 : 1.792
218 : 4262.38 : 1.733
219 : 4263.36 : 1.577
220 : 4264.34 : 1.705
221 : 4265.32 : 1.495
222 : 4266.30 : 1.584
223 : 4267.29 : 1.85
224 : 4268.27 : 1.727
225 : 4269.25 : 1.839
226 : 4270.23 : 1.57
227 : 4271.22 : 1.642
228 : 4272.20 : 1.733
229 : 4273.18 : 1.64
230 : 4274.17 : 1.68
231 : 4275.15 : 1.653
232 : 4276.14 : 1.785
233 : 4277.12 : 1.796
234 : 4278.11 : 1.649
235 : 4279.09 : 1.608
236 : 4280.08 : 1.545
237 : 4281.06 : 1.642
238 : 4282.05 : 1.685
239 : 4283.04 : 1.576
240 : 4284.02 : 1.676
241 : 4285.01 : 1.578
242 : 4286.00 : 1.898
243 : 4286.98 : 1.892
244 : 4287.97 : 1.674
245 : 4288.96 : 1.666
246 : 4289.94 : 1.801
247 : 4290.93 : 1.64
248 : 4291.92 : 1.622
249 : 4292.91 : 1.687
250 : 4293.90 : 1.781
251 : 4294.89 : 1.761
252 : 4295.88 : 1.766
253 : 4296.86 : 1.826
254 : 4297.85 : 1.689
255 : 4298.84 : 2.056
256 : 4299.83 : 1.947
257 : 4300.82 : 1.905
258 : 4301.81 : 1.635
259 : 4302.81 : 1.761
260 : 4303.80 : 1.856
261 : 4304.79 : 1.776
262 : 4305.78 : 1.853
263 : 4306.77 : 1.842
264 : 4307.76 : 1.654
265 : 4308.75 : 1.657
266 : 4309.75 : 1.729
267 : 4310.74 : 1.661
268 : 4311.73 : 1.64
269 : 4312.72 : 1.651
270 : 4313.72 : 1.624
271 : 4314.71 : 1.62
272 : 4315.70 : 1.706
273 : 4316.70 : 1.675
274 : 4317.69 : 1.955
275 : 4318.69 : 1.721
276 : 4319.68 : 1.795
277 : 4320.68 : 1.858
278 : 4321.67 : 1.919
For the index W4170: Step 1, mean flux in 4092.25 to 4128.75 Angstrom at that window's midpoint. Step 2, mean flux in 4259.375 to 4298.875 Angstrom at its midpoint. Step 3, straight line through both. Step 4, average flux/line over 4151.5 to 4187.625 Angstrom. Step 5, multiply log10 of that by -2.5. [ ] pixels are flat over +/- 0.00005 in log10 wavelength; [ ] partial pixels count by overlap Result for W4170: 0.14 mag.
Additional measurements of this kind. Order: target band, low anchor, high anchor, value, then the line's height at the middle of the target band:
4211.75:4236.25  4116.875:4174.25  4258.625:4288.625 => 0.10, 1.67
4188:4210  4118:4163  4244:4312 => 0.10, 1.69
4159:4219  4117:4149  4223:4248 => 0.09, 1.65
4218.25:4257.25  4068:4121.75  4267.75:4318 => 0.11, 1.74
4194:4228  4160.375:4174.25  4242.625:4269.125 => 0.05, 1.59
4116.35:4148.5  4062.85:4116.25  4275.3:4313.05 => 0.04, 1.79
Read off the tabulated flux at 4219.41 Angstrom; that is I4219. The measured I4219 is 1.331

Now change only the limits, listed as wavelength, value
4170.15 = 1.396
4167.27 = 1.621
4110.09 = 1.733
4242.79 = 1.742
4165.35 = 1.411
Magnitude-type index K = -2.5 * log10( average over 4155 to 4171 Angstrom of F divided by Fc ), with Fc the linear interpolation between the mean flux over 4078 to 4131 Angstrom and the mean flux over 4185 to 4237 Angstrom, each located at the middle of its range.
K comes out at 0.055 mag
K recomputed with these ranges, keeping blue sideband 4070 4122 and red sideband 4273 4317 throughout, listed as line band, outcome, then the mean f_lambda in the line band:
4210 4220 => 0.20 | 1.46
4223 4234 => 0.08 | 1.62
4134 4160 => 0.05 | 1.7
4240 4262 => 0.06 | 1.64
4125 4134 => 0.05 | 1.71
